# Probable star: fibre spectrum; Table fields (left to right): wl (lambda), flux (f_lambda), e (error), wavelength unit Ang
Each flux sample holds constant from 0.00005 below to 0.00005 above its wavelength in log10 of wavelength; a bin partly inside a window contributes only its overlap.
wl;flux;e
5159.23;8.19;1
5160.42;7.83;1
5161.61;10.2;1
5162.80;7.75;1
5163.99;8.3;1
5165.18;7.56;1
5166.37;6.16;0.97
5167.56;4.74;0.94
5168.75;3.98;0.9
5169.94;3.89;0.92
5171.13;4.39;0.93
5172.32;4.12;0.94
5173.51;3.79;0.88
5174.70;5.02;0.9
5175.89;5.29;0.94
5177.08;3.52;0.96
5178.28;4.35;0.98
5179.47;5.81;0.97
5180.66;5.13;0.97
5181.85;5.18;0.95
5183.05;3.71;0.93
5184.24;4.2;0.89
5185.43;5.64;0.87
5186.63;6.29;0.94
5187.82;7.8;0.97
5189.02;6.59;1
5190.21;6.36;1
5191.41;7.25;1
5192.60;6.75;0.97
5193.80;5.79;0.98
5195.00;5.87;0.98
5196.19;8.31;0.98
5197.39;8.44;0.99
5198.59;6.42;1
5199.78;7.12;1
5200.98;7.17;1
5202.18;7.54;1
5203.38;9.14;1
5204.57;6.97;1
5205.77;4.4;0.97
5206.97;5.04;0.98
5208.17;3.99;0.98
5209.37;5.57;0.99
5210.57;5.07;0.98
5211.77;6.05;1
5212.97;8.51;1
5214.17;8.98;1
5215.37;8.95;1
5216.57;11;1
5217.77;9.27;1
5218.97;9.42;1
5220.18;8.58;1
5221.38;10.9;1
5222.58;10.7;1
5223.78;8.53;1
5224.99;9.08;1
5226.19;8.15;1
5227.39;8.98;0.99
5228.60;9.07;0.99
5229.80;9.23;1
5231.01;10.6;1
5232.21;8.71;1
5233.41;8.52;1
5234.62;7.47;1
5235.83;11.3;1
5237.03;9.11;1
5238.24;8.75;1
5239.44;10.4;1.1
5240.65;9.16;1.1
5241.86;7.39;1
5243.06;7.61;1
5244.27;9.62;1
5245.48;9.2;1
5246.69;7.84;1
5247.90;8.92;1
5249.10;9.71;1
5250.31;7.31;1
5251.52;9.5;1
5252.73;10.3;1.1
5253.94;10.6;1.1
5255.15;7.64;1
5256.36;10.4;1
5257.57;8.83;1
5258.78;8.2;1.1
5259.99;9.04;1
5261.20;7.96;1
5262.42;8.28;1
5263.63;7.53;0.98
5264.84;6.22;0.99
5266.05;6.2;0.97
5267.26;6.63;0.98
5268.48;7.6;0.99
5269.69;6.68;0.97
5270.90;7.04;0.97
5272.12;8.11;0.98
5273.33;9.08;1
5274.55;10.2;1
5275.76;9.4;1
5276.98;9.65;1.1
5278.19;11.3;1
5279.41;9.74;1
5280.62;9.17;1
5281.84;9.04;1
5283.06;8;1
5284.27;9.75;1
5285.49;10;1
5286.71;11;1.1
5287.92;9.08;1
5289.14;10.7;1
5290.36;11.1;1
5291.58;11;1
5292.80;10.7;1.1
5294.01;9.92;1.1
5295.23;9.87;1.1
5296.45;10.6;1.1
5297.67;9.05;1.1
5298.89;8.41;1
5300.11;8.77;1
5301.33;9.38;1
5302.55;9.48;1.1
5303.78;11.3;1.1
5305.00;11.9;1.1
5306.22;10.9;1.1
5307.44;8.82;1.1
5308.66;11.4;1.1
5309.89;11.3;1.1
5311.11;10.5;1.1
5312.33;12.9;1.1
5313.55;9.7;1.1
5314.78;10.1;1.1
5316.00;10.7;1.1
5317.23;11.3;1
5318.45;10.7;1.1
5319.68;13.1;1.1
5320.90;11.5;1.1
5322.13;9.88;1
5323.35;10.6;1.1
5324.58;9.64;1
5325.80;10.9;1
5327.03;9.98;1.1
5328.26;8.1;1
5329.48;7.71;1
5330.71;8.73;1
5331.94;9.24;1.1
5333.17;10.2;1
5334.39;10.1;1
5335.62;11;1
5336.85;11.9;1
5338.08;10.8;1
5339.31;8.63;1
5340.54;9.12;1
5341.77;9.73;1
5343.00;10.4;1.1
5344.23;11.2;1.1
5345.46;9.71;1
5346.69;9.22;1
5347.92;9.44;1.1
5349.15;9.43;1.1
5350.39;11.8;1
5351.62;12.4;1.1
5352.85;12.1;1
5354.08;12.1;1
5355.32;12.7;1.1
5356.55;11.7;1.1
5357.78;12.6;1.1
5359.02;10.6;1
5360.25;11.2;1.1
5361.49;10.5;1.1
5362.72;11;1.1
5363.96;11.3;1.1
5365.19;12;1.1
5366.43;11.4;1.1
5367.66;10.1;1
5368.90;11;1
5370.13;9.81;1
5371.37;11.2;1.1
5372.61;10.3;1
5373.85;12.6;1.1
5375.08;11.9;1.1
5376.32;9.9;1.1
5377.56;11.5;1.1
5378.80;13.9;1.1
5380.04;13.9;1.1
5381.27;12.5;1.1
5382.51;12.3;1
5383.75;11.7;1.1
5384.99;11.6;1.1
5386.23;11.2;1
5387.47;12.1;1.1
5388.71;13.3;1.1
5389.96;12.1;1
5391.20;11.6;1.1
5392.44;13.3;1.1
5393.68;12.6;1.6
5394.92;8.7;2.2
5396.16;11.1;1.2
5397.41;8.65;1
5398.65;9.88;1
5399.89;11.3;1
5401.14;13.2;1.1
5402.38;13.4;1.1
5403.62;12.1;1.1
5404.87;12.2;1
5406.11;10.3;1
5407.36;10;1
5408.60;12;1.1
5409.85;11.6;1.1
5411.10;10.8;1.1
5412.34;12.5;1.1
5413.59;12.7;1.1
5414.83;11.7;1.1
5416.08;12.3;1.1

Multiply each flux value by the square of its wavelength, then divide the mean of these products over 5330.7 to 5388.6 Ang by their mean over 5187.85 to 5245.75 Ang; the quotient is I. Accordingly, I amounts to 1.45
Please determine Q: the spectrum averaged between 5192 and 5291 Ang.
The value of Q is 8.47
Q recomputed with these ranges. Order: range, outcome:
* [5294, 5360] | 10.4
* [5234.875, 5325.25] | 9.51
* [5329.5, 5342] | 9.84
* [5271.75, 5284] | 9.41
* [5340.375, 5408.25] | 11.3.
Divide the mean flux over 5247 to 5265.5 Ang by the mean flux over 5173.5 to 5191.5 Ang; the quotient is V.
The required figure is 1.62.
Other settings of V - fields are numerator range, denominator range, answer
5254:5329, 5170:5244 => 1.33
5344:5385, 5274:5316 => 1.12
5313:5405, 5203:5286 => 1.29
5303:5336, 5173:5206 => 1.71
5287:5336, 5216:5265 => 1.14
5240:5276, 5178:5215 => 1.32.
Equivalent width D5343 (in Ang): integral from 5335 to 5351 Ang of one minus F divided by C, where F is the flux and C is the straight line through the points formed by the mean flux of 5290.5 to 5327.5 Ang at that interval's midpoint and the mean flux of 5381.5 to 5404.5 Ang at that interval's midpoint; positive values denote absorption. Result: 1.2 Ang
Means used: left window 10.5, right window 11.7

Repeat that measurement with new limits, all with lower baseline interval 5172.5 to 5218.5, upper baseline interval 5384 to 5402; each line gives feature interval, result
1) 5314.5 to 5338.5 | -1.33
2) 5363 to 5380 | -0.68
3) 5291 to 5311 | -2.35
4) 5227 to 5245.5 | -4.10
